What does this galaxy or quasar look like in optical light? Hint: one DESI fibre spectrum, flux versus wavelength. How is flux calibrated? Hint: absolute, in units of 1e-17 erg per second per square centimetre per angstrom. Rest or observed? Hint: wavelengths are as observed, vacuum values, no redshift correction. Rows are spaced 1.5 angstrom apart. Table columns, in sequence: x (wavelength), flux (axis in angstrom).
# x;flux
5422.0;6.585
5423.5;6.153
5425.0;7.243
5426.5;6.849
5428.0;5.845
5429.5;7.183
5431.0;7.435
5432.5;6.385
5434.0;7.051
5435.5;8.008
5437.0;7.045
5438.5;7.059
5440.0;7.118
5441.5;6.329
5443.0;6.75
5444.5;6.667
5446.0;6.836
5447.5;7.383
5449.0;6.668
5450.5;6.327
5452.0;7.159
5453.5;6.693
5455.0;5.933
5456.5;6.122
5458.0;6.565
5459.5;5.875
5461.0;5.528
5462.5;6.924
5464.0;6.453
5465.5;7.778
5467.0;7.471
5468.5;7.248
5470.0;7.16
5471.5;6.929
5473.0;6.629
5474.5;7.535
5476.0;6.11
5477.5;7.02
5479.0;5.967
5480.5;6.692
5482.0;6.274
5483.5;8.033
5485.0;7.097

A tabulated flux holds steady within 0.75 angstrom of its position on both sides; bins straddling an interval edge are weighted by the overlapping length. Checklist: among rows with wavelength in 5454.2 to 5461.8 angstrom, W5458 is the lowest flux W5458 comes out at 5.528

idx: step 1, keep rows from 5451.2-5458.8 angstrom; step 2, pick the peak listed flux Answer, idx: 7.159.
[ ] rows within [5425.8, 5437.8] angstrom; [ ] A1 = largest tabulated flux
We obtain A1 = 8.008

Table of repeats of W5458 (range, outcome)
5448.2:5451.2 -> 6.327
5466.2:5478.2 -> 6.11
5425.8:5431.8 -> 5.845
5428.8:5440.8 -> 6.385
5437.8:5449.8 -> 6.329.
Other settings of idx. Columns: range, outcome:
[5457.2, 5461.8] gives 6.565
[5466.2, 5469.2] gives 7.471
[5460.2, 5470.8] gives 7.778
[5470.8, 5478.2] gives 7.535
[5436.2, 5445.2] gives 7.118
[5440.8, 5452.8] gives 7.383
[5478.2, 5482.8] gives 6.692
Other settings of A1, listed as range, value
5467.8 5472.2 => 7.248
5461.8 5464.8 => 6.924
